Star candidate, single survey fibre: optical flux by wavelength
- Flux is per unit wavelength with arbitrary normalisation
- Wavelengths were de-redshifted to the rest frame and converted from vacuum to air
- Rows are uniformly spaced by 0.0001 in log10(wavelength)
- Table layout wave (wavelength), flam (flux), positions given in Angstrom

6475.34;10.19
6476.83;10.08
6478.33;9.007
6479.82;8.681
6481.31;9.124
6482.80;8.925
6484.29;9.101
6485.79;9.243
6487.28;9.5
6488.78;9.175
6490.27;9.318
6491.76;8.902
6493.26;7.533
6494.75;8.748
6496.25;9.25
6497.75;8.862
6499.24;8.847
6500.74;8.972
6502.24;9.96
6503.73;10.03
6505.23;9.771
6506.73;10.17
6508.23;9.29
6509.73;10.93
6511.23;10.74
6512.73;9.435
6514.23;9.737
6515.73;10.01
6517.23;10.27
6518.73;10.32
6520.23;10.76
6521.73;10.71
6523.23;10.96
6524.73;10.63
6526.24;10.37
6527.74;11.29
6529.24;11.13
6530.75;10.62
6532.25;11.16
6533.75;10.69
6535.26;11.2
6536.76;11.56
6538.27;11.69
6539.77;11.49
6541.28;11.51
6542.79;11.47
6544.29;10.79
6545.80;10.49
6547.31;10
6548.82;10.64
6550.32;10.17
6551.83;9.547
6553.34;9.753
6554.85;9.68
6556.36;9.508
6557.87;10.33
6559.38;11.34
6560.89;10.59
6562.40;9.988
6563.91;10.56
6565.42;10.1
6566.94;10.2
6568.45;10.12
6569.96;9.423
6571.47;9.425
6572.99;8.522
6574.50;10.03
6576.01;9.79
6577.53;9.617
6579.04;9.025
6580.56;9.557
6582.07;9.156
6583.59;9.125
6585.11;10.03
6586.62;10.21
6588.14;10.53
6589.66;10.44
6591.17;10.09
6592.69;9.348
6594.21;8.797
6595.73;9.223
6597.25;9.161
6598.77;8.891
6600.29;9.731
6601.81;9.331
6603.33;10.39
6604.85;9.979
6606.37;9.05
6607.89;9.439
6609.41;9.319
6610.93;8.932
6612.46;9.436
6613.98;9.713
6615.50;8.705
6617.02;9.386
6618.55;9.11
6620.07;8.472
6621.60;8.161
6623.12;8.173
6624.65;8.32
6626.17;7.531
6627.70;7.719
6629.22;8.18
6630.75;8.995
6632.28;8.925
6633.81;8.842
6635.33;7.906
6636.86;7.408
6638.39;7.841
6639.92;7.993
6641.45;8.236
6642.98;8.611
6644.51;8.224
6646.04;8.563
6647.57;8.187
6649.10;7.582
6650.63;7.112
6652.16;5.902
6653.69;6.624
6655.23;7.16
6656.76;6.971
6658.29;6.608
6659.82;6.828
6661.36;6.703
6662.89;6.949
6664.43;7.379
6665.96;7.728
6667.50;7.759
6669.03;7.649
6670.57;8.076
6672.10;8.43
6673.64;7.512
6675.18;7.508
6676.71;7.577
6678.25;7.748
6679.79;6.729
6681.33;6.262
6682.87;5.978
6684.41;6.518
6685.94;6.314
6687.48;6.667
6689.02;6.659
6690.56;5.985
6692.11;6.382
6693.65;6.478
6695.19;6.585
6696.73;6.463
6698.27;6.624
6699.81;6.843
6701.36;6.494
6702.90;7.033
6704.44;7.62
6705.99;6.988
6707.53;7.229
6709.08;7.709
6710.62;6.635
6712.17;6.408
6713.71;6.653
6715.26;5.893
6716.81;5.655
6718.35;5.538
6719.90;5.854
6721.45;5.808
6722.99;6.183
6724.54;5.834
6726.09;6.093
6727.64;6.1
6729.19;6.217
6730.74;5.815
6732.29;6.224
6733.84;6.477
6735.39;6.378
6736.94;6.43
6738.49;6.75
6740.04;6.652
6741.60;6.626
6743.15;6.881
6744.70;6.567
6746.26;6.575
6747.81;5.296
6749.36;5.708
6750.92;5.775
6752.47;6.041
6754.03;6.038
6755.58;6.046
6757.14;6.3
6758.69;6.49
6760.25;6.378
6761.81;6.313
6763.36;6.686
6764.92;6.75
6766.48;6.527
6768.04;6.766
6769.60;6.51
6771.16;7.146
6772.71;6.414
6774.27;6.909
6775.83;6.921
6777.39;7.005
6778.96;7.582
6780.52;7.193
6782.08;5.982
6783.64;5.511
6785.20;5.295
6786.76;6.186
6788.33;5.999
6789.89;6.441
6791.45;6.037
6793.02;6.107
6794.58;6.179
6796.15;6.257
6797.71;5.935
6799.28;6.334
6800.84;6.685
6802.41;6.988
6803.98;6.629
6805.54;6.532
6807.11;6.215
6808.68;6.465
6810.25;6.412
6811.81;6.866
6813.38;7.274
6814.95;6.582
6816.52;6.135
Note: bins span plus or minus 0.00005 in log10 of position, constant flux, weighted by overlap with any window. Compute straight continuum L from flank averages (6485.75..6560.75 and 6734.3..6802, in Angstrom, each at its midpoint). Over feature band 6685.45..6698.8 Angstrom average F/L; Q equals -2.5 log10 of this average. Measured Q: 0.17 mag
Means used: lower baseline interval 10.2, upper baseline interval 6.39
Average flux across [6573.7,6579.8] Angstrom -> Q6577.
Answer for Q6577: 9.61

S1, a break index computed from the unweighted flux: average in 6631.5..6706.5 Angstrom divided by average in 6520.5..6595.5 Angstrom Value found 0.71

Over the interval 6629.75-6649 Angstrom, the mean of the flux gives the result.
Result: 8.28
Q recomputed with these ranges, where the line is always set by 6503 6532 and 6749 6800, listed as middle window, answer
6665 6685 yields 0.08 mag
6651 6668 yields 0.17 mag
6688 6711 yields 0.11 mag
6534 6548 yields -0.11 mag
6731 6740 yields 0.09 mag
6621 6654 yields 0.07 mag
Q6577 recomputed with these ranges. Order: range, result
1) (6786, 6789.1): 6.08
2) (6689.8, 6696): 6.35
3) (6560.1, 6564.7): 10.4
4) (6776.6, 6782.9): 6.93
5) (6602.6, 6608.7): 9.72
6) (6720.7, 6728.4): 6.01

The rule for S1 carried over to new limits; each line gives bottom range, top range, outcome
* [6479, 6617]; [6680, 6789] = 0.65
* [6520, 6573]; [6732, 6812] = 0.61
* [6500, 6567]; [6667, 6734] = 0.64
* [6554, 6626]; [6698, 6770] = 0.67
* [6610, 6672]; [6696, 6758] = 0.80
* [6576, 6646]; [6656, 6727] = 0.75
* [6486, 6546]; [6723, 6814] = 0.63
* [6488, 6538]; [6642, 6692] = 0.72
